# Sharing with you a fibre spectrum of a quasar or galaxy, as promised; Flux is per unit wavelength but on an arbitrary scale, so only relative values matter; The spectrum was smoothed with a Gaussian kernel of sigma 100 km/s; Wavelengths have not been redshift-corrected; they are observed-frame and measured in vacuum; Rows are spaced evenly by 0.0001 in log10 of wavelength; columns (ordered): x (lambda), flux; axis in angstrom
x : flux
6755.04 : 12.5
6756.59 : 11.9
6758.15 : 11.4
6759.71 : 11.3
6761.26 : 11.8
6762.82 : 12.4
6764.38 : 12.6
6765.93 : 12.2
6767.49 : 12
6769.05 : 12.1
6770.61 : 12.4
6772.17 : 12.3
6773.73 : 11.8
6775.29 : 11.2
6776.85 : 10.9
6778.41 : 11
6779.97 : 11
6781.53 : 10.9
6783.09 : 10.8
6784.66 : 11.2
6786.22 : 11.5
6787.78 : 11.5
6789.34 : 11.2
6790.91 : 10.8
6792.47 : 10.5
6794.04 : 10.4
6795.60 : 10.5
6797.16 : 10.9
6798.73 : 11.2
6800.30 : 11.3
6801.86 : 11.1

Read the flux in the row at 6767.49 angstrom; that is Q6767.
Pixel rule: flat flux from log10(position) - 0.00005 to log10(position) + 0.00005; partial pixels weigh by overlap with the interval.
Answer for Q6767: 12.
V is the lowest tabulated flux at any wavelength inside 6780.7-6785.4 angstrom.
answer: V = 10.8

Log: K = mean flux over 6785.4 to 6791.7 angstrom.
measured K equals 11.3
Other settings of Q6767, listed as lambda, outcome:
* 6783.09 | 10.8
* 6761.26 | 11.8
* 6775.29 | 11.2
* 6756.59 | 11.9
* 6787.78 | 11.5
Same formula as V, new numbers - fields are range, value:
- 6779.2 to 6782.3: 10.9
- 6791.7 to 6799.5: 10.4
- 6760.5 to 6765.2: 11.8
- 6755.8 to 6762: 11.3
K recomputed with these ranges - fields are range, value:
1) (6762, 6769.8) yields 12.3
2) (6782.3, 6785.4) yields 11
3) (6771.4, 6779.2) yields 11.4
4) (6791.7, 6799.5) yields 10.7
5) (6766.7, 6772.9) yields 12.2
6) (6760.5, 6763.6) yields 12.1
